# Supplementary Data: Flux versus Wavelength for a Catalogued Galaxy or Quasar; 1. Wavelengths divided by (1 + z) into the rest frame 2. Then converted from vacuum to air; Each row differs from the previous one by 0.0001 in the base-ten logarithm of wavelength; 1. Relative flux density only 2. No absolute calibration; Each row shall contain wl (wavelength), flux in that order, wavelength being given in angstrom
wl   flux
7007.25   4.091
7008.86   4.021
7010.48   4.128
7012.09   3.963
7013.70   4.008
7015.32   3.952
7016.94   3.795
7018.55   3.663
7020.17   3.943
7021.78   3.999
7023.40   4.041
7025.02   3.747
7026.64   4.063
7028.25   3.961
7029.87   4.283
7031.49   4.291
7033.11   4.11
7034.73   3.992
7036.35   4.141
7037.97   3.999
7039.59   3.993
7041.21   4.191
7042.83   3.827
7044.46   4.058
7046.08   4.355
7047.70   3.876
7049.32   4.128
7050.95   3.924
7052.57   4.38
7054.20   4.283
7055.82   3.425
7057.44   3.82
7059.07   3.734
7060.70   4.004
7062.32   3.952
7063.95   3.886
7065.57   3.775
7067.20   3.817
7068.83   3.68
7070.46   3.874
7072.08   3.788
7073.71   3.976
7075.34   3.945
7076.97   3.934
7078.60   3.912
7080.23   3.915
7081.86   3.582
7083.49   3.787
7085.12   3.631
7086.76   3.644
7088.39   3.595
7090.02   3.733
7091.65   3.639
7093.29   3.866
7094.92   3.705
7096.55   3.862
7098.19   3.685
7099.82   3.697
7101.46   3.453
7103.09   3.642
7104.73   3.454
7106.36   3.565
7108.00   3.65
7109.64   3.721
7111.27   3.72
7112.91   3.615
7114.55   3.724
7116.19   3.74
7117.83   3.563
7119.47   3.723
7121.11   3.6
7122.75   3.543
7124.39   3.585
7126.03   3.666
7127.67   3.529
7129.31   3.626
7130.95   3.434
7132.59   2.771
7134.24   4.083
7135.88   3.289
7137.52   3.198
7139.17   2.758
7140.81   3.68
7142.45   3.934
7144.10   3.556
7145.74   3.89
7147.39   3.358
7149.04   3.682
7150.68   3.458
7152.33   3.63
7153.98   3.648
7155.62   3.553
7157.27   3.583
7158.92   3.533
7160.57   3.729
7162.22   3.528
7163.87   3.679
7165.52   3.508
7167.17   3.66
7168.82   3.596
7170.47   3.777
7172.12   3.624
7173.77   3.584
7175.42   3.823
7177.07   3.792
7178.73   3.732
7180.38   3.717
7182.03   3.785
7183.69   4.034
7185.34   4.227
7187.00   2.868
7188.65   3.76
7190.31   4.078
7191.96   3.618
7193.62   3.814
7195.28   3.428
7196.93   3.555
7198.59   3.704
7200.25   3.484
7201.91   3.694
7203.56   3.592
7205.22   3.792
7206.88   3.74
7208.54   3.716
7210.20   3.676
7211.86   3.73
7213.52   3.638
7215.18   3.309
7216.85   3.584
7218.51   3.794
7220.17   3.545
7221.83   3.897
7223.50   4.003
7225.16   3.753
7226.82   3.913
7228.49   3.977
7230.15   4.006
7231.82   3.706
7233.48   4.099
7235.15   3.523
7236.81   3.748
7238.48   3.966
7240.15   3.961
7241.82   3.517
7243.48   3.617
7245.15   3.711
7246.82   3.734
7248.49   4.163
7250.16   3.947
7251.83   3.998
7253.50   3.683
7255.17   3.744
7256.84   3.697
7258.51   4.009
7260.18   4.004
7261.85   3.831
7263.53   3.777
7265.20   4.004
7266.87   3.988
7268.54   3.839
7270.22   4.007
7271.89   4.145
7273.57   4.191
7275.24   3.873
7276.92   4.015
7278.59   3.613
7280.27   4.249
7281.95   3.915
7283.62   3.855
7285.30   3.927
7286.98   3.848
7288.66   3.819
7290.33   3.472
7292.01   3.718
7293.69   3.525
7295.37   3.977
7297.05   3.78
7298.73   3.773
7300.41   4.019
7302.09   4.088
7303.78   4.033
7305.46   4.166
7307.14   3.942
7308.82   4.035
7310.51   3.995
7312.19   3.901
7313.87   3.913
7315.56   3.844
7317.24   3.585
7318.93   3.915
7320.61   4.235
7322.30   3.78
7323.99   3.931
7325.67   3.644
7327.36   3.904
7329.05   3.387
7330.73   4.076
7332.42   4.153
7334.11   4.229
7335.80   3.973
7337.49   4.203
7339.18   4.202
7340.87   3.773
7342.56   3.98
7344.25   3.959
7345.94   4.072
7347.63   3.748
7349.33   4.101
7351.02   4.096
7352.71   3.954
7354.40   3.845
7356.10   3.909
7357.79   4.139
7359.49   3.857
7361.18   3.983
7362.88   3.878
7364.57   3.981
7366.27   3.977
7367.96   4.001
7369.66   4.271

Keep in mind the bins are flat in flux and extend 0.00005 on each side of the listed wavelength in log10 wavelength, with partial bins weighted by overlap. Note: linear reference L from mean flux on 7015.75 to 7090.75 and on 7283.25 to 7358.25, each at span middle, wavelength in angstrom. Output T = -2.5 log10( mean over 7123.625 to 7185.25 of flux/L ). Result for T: 0.09 mag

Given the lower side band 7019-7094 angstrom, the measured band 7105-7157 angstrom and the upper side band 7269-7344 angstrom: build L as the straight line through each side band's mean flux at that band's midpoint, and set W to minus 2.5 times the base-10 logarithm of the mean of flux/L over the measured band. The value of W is 0.10 mag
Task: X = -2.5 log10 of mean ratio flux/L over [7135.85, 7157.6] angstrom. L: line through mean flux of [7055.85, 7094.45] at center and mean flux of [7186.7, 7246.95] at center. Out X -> 0.07 mag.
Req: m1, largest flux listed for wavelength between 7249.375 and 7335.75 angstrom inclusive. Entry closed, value 4.249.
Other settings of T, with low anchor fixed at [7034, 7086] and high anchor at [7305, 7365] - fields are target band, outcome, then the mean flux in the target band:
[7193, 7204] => 0.09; 3.61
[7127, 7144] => 0.15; 3.43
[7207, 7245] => 0.05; 3.76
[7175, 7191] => 0.04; 3.78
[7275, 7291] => 0.02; 3.86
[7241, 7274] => 0.02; 3.88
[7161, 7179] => 0.08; 3.66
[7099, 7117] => 0.08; 3.63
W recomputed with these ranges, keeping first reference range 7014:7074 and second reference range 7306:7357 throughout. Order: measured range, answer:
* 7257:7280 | 0.00 mag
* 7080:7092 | 0.08 mag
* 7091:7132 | 0.09 mag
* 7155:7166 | 0.11 mag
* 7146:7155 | 0.11 mag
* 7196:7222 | 0.09 mag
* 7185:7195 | 0.08 mag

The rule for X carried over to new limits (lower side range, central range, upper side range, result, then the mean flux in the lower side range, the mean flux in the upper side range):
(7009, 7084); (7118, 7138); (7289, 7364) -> 0.13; 3.96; 3.92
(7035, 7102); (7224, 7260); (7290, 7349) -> 0.02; 3.87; 3.92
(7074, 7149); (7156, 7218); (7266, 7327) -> 0.02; 3.63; 3.9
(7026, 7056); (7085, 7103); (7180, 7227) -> 0.08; 4.08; 3.7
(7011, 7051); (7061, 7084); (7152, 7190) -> 0.02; 4.01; 3.67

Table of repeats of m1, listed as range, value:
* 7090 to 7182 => 4.083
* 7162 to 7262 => 4.227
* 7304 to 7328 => 4.235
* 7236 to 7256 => 4.163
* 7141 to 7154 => 3.934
